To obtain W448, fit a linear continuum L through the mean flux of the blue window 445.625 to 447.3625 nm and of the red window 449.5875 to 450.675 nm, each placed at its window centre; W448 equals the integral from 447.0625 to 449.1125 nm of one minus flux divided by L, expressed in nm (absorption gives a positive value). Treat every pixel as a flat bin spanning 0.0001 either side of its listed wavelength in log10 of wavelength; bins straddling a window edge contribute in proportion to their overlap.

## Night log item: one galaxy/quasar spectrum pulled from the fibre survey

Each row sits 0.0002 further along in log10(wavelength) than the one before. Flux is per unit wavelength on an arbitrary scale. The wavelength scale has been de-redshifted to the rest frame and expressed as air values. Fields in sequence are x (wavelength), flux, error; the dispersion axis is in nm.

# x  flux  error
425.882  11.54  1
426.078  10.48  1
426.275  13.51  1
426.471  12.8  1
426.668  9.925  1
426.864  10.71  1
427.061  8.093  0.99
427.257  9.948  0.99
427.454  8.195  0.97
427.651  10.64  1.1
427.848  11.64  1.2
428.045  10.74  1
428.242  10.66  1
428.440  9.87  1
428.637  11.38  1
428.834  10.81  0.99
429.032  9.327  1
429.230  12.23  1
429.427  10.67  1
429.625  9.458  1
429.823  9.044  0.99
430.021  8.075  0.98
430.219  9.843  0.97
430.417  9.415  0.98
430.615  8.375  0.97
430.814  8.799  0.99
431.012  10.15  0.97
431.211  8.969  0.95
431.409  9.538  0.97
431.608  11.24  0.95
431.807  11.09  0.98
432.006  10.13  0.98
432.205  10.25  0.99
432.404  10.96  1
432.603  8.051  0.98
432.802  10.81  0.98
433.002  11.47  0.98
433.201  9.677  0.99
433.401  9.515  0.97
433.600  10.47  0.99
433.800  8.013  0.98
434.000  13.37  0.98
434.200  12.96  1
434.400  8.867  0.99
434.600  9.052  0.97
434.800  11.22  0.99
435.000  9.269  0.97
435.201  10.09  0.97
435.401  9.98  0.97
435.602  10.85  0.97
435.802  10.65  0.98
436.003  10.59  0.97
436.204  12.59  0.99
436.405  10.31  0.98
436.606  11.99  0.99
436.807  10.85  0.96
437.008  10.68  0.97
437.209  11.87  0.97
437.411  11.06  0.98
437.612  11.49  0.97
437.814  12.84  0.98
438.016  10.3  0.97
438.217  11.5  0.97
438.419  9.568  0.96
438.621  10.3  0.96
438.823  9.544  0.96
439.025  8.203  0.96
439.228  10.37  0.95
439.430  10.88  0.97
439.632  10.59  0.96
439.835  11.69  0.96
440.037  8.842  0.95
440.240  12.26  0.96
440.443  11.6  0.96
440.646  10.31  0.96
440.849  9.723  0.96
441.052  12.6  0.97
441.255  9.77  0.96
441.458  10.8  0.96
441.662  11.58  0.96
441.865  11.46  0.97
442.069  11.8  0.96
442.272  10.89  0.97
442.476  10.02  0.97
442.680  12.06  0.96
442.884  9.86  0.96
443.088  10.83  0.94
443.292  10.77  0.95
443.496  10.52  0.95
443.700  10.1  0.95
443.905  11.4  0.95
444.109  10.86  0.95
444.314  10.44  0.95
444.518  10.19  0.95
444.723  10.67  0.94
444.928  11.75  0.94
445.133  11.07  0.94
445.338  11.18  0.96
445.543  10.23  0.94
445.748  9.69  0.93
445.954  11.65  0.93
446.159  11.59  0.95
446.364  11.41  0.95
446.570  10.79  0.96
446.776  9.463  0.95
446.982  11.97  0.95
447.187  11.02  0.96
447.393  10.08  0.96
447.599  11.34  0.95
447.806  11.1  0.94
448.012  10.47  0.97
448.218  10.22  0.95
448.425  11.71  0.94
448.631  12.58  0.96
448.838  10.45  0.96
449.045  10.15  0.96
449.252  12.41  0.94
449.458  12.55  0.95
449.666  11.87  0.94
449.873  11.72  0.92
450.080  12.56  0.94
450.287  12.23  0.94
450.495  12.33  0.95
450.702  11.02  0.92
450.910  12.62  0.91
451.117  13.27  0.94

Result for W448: 0.086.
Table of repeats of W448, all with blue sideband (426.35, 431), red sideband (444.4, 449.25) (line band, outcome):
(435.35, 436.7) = -0.08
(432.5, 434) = 0.05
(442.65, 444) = 0.01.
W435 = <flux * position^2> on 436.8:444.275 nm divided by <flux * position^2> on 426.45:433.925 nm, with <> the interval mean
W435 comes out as 1.13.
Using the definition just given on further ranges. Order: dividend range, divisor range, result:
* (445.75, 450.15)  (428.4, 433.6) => 1.22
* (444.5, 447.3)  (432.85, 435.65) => 1.11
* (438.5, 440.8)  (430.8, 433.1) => 1.06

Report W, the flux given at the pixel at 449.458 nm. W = 12.55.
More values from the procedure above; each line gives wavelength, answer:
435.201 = 10.09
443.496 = 10.52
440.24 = 12.26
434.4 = 8.867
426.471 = 12.8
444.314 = 10.44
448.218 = 10.22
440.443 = 11.6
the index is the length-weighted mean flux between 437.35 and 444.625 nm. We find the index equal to 10.7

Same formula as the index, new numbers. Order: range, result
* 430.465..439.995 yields 10.4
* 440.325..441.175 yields 11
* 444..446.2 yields 10.8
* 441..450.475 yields 11.1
